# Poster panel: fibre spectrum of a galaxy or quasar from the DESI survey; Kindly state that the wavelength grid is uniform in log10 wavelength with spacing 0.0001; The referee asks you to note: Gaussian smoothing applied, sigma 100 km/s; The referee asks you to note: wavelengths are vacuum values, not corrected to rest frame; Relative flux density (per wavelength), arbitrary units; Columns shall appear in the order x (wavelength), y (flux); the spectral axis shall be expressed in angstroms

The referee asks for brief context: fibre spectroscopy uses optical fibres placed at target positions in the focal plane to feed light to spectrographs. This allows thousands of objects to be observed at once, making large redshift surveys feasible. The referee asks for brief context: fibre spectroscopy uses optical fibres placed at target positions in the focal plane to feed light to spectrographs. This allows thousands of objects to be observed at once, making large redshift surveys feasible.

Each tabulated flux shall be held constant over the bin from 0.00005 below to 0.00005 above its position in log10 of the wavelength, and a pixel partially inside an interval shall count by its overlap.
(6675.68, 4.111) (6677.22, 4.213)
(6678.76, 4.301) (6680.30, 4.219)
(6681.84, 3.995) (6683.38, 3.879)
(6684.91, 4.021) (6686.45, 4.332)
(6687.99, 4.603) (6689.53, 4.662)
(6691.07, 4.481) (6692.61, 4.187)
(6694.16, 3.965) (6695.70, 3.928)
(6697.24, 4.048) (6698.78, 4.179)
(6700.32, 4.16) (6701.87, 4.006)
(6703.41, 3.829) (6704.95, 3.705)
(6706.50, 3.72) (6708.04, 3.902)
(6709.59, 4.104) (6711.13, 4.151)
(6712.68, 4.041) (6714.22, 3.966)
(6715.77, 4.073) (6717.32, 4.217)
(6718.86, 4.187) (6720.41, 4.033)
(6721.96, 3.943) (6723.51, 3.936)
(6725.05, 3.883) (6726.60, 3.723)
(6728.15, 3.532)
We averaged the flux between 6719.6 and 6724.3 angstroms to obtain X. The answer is 3.97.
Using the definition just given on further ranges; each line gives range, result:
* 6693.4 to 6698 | 3.98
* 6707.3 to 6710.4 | 4.01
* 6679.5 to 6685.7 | 4.03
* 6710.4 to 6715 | 4.05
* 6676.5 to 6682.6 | 4.18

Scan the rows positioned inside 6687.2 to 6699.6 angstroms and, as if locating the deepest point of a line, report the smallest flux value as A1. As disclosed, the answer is 3.928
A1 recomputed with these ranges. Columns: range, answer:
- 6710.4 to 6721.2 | 3.966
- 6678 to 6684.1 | 3.879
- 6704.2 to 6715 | 3.705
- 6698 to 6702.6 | 4.006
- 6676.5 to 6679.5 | 4.213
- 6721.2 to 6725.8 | 3.883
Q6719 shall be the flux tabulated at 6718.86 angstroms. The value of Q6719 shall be 4.187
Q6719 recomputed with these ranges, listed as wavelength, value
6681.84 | 3.995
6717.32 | 4.217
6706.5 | 3.72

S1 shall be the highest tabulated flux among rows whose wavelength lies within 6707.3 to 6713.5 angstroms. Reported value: 4.151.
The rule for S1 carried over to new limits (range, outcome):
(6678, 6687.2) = 4.332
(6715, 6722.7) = 4.217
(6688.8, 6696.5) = 4.662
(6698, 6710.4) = 4.179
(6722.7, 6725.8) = 3.936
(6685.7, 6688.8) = 4.603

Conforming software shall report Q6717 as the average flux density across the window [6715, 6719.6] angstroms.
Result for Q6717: 4.16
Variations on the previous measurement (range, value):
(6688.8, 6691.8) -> 4.57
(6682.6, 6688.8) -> 4.22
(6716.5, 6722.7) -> 4.09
